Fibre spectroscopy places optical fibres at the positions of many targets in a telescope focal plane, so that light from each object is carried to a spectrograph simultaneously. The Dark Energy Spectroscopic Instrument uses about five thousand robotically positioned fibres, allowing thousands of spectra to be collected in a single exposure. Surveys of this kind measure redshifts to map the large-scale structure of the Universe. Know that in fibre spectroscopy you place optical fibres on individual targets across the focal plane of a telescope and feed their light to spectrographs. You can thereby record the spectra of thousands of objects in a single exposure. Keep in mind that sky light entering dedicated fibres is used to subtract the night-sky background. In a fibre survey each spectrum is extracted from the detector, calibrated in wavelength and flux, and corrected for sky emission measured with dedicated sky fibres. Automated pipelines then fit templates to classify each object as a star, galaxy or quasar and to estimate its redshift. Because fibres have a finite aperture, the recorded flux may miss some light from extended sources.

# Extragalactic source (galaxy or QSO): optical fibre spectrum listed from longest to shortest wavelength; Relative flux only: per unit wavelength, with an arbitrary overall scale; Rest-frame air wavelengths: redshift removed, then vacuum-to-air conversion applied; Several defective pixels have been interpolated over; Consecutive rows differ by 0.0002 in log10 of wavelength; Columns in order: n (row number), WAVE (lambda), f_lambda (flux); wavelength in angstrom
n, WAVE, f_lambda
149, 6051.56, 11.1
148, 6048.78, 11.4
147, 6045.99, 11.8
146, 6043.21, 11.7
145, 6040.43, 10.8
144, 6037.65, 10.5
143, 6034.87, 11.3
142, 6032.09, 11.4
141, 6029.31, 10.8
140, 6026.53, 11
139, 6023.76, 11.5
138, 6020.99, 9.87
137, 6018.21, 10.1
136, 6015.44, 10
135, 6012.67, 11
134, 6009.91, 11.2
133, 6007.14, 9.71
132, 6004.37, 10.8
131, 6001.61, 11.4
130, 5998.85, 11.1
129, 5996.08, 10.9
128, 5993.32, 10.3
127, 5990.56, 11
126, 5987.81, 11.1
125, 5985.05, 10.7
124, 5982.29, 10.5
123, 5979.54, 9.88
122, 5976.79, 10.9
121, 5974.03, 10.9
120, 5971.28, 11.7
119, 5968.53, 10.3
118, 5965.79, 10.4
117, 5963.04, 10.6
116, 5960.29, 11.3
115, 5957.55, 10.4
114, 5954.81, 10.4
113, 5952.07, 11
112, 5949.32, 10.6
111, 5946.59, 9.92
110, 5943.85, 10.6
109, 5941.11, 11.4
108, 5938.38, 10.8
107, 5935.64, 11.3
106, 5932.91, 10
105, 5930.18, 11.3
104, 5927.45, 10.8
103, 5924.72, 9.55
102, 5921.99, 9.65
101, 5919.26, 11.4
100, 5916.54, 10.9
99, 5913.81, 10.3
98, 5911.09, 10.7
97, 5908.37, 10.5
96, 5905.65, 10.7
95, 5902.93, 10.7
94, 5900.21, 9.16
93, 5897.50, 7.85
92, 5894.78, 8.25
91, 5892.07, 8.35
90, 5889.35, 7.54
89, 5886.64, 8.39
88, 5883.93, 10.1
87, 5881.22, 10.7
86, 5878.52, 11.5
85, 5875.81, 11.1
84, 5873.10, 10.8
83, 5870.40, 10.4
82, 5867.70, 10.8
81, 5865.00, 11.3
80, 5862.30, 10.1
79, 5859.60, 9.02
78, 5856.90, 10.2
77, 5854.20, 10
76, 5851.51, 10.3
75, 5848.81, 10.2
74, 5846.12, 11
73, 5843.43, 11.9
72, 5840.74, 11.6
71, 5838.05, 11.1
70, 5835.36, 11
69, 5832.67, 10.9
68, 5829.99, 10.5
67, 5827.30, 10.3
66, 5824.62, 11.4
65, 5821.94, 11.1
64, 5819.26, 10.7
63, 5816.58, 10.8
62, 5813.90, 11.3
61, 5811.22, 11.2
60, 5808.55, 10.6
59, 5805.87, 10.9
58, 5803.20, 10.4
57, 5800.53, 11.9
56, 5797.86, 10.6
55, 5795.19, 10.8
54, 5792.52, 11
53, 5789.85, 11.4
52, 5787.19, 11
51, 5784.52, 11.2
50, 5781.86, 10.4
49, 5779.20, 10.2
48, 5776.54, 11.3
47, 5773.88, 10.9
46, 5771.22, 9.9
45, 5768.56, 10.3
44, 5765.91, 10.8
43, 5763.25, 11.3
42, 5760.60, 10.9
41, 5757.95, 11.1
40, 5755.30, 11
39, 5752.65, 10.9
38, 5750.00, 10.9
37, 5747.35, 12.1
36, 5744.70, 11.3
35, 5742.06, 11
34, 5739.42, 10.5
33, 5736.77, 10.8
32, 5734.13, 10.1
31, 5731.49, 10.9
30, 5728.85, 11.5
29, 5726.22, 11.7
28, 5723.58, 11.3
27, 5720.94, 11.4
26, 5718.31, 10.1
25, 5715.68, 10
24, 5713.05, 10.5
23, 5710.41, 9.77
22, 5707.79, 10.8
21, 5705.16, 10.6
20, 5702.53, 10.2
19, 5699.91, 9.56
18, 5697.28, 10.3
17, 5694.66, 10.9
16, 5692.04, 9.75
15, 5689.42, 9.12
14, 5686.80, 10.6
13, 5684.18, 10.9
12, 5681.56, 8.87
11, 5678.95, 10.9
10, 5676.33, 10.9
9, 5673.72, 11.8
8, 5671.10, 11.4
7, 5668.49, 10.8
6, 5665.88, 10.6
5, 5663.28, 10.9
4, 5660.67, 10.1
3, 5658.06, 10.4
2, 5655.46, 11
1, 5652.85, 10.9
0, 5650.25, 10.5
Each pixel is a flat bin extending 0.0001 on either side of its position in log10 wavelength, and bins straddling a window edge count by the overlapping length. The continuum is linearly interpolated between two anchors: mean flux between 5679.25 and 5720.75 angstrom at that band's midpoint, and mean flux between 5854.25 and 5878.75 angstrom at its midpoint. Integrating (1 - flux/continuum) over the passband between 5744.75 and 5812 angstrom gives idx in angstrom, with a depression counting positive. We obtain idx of -3.83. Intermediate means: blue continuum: 10.2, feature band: 10.9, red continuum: 10.5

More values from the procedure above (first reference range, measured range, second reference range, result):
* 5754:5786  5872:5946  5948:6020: 3.90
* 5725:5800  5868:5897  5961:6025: 2.98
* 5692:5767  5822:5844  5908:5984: -0.71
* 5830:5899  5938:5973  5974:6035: -0.60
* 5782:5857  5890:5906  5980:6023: 2.65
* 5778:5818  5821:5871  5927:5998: 0.79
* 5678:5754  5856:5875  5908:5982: 0.41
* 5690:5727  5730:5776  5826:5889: -1.77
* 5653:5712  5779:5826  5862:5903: -4.22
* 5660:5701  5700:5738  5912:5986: -0.57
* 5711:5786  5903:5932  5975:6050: 0.72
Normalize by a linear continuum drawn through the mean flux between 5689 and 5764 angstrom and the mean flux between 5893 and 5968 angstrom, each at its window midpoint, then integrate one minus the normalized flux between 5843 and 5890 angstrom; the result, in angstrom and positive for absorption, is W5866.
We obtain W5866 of 0.8 angstrom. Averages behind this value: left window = 10.7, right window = 10.4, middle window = 10.3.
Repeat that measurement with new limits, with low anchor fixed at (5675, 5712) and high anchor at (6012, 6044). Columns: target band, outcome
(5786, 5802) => -1.1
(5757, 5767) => -0.7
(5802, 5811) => -0.2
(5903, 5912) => 0.0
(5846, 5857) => 0.2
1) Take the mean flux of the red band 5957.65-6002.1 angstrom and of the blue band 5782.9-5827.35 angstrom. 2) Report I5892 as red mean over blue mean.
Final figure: 0.98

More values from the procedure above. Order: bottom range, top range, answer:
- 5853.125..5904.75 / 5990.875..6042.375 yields 1.10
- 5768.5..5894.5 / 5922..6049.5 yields 1.02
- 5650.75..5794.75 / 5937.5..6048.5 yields 1.01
